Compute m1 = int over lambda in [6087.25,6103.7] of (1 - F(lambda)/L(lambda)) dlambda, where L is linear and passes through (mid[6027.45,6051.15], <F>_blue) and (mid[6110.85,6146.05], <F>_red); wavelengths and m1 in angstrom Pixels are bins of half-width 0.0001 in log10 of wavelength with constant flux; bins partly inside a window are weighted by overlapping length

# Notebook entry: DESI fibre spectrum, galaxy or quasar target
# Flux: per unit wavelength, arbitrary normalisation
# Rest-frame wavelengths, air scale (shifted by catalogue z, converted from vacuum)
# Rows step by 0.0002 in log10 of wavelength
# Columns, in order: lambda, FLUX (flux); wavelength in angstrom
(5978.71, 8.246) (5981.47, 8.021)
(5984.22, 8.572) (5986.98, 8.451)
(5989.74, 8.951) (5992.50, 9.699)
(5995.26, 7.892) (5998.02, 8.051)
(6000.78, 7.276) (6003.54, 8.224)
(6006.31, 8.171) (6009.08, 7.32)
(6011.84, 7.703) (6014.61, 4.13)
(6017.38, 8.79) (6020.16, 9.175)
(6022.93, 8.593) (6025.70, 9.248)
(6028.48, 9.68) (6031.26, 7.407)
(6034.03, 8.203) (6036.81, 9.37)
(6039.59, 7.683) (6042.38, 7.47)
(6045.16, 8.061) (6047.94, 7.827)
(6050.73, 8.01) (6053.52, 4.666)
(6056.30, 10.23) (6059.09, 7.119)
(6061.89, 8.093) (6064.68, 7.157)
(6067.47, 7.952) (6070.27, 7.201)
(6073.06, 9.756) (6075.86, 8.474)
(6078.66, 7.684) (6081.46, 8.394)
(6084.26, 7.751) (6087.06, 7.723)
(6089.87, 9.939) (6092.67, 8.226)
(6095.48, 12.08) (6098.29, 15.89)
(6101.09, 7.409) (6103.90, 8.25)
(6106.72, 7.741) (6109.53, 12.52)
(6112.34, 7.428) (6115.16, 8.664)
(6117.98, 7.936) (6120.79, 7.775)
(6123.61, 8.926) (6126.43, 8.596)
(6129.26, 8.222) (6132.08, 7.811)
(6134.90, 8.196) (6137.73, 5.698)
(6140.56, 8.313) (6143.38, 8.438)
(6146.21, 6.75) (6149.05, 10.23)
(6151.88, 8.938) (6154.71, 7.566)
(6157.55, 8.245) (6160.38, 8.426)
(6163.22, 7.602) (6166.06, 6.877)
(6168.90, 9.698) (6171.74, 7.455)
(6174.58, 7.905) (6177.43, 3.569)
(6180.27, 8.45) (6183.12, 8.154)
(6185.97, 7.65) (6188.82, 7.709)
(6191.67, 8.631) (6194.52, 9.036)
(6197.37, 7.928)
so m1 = -4.6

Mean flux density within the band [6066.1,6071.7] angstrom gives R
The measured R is 7.59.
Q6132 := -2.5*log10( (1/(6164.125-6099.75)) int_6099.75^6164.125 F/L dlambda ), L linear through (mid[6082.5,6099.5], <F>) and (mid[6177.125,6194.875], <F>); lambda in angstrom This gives 0.108 mag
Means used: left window 10.2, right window 7.77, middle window 8.25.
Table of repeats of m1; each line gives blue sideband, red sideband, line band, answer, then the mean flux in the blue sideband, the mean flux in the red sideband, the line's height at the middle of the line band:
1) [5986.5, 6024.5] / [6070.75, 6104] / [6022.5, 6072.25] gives 3.72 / 8.03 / 9.28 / 8.67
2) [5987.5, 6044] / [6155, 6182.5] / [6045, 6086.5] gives 0.46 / 8.16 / 7.6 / 7.97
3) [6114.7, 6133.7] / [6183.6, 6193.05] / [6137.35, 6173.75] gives 0.23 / 8.26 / 8.01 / 8.14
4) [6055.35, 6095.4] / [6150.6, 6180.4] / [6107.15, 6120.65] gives -1.40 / 8.37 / 7.67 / 8.07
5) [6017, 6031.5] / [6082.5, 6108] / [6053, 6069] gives 2.61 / 8.92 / 9.44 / 9.19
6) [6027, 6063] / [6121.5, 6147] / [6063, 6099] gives -4.55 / 7.99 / 7.91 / 7.95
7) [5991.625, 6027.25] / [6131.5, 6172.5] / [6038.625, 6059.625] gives 0.94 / 8.01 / 8.03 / 8.01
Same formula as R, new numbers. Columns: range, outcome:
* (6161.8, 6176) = 7.91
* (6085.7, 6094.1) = 8.64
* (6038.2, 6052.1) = 7.81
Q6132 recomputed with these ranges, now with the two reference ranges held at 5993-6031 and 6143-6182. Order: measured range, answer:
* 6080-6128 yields -0.153 mag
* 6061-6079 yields -0.013 mag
